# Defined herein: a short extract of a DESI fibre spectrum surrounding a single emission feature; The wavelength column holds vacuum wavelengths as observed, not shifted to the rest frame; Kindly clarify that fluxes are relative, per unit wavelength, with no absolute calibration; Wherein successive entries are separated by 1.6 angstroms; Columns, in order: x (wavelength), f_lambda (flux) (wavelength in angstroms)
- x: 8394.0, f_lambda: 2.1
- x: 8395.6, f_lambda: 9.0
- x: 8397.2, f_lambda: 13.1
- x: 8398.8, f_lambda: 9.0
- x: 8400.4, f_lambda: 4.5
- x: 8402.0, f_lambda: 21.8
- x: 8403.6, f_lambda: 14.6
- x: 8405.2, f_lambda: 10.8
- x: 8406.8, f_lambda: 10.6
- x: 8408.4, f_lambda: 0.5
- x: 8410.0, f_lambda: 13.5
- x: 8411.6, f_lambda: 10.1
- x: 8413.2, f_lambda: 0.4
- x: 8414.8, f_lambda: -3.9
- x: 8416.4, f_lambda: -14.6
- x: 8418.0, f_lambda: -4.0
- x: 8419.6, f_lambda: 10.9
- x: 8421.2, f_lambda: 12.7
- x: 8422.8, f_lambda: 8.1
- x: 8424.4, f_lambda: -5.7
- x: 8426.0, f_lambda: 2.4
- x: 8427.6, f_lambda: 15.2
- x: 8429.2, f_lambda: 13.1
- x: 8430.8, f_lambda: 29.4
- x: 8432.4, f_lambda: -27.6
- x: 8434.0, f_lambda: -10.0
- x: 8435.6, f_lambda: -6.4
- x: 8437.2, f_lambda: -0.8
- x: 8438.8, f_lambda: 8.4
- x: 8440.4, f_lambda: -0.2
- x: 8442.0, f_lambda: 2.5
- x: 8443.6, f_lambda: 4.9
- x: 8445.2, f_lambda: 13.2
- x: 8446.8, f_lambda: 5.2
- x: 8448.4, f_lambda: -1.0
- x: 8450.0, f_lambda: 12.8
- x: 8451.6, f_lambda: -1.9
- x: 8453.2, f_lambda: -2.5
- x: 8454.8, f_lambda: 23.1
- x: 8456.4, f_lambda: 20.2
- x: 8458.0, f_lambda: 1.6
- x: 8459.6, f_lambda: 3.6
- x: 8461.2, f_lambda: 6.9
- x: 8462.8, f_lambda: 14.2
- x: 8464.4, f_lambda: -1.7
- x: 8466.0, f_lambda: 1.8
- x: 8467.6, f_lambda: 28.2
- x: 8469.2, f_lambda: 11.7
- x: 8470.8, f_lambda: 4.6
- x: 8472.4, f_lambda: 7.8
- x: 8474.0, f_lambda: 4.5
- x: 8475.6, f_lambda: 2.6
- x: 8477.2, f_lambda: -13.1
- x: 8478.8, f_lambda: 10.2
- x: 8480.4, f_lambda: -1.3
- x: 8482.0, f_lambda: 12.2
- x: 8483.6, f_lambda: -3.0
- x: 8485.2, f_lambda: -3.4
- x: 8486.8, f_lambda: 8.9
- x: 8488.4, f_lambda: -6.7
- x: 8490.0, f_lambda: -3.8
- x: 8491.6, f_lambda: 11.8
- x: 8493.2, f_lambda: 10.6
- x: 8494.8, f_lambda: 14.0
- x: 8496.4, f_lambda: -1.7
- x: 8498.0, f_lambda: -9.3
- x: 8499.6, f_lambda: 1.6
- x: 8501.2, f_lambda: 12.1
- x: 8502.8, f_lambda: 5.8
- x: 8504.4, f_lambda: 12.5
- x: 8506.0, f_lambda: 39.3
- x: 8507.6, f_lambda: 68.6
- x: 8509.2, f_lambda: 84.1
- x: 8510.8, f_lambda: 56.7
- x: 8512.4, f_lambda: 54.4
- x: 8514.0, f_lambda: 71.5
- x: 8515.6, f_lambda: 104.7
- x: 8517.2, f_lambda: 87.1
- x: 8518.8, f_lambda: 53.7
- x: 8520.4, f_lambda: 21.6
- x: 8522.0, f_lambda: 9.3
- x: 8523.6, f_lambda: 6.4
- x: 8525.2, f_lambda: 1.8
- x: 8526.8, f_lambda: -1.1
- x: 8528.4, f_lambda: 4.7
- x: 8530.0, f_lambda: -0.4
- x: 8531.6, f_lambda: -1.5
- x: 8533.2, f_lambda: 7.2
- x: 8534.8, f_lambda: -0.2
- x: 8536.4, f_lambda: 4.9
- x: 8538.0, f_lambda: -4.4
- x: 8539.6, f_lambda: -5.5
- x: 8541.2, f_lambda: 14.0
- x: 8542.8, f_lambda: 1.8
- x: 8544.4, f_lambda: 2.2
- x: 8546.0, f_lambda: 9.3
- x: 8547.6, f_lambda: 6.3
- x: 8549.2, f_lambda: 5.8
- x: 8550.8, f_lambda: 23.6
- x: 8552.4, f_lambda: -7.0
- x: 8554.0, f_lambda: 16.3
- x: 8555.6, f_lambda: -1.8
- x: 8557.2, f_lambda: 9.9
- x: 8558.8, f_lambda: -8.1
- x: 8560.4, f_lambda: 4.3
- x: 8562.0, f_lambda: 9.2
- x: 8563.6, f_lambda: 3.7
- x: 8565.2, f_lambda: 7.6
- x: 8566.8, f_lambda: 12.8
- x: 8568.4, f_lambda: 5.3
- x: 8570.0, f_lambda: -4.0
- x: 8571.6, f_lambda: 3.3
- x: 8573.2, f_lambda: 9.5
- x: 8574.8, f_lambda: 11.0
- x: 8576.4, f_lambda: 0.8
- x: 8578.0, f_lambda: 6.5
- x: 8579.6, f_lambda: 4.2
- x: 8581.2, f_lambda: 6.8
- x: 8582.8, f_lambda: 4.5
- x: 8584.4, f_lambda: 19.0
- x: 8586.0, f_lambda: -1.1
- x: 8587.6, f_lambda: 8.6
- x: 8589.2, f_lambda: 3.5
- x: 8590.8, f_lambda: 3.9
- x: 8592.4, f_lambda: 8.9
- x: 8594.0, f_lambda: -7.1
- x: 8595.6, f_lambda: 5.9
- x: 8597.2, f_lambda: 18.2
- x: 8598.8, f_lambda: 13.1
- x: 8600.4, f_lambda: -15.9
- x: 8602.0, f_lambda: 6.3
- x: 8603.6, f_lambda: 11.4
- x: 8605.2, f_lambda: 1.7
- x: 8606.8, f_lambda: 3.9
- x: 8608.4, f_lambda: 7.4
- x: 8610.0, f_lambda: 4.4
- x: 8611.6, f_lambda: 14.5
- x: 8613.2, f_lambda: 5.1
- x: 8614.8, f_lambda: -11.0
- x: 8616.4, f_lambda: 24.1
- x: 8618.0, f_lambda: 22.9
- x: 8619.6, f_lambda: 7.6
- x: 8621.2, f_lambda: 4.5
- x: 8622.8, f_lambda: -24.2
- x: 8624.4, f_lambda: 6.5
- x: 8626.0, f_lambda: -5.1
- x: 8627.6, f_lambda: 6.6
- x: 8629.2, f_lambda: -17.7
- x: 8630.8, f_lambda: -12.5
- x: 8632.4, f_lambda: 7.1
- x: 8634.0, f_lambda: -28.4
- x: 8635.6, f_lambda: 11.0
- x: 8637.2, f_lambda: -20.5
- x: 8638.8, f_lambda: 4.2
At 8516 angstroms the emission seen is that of [O II] 3727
